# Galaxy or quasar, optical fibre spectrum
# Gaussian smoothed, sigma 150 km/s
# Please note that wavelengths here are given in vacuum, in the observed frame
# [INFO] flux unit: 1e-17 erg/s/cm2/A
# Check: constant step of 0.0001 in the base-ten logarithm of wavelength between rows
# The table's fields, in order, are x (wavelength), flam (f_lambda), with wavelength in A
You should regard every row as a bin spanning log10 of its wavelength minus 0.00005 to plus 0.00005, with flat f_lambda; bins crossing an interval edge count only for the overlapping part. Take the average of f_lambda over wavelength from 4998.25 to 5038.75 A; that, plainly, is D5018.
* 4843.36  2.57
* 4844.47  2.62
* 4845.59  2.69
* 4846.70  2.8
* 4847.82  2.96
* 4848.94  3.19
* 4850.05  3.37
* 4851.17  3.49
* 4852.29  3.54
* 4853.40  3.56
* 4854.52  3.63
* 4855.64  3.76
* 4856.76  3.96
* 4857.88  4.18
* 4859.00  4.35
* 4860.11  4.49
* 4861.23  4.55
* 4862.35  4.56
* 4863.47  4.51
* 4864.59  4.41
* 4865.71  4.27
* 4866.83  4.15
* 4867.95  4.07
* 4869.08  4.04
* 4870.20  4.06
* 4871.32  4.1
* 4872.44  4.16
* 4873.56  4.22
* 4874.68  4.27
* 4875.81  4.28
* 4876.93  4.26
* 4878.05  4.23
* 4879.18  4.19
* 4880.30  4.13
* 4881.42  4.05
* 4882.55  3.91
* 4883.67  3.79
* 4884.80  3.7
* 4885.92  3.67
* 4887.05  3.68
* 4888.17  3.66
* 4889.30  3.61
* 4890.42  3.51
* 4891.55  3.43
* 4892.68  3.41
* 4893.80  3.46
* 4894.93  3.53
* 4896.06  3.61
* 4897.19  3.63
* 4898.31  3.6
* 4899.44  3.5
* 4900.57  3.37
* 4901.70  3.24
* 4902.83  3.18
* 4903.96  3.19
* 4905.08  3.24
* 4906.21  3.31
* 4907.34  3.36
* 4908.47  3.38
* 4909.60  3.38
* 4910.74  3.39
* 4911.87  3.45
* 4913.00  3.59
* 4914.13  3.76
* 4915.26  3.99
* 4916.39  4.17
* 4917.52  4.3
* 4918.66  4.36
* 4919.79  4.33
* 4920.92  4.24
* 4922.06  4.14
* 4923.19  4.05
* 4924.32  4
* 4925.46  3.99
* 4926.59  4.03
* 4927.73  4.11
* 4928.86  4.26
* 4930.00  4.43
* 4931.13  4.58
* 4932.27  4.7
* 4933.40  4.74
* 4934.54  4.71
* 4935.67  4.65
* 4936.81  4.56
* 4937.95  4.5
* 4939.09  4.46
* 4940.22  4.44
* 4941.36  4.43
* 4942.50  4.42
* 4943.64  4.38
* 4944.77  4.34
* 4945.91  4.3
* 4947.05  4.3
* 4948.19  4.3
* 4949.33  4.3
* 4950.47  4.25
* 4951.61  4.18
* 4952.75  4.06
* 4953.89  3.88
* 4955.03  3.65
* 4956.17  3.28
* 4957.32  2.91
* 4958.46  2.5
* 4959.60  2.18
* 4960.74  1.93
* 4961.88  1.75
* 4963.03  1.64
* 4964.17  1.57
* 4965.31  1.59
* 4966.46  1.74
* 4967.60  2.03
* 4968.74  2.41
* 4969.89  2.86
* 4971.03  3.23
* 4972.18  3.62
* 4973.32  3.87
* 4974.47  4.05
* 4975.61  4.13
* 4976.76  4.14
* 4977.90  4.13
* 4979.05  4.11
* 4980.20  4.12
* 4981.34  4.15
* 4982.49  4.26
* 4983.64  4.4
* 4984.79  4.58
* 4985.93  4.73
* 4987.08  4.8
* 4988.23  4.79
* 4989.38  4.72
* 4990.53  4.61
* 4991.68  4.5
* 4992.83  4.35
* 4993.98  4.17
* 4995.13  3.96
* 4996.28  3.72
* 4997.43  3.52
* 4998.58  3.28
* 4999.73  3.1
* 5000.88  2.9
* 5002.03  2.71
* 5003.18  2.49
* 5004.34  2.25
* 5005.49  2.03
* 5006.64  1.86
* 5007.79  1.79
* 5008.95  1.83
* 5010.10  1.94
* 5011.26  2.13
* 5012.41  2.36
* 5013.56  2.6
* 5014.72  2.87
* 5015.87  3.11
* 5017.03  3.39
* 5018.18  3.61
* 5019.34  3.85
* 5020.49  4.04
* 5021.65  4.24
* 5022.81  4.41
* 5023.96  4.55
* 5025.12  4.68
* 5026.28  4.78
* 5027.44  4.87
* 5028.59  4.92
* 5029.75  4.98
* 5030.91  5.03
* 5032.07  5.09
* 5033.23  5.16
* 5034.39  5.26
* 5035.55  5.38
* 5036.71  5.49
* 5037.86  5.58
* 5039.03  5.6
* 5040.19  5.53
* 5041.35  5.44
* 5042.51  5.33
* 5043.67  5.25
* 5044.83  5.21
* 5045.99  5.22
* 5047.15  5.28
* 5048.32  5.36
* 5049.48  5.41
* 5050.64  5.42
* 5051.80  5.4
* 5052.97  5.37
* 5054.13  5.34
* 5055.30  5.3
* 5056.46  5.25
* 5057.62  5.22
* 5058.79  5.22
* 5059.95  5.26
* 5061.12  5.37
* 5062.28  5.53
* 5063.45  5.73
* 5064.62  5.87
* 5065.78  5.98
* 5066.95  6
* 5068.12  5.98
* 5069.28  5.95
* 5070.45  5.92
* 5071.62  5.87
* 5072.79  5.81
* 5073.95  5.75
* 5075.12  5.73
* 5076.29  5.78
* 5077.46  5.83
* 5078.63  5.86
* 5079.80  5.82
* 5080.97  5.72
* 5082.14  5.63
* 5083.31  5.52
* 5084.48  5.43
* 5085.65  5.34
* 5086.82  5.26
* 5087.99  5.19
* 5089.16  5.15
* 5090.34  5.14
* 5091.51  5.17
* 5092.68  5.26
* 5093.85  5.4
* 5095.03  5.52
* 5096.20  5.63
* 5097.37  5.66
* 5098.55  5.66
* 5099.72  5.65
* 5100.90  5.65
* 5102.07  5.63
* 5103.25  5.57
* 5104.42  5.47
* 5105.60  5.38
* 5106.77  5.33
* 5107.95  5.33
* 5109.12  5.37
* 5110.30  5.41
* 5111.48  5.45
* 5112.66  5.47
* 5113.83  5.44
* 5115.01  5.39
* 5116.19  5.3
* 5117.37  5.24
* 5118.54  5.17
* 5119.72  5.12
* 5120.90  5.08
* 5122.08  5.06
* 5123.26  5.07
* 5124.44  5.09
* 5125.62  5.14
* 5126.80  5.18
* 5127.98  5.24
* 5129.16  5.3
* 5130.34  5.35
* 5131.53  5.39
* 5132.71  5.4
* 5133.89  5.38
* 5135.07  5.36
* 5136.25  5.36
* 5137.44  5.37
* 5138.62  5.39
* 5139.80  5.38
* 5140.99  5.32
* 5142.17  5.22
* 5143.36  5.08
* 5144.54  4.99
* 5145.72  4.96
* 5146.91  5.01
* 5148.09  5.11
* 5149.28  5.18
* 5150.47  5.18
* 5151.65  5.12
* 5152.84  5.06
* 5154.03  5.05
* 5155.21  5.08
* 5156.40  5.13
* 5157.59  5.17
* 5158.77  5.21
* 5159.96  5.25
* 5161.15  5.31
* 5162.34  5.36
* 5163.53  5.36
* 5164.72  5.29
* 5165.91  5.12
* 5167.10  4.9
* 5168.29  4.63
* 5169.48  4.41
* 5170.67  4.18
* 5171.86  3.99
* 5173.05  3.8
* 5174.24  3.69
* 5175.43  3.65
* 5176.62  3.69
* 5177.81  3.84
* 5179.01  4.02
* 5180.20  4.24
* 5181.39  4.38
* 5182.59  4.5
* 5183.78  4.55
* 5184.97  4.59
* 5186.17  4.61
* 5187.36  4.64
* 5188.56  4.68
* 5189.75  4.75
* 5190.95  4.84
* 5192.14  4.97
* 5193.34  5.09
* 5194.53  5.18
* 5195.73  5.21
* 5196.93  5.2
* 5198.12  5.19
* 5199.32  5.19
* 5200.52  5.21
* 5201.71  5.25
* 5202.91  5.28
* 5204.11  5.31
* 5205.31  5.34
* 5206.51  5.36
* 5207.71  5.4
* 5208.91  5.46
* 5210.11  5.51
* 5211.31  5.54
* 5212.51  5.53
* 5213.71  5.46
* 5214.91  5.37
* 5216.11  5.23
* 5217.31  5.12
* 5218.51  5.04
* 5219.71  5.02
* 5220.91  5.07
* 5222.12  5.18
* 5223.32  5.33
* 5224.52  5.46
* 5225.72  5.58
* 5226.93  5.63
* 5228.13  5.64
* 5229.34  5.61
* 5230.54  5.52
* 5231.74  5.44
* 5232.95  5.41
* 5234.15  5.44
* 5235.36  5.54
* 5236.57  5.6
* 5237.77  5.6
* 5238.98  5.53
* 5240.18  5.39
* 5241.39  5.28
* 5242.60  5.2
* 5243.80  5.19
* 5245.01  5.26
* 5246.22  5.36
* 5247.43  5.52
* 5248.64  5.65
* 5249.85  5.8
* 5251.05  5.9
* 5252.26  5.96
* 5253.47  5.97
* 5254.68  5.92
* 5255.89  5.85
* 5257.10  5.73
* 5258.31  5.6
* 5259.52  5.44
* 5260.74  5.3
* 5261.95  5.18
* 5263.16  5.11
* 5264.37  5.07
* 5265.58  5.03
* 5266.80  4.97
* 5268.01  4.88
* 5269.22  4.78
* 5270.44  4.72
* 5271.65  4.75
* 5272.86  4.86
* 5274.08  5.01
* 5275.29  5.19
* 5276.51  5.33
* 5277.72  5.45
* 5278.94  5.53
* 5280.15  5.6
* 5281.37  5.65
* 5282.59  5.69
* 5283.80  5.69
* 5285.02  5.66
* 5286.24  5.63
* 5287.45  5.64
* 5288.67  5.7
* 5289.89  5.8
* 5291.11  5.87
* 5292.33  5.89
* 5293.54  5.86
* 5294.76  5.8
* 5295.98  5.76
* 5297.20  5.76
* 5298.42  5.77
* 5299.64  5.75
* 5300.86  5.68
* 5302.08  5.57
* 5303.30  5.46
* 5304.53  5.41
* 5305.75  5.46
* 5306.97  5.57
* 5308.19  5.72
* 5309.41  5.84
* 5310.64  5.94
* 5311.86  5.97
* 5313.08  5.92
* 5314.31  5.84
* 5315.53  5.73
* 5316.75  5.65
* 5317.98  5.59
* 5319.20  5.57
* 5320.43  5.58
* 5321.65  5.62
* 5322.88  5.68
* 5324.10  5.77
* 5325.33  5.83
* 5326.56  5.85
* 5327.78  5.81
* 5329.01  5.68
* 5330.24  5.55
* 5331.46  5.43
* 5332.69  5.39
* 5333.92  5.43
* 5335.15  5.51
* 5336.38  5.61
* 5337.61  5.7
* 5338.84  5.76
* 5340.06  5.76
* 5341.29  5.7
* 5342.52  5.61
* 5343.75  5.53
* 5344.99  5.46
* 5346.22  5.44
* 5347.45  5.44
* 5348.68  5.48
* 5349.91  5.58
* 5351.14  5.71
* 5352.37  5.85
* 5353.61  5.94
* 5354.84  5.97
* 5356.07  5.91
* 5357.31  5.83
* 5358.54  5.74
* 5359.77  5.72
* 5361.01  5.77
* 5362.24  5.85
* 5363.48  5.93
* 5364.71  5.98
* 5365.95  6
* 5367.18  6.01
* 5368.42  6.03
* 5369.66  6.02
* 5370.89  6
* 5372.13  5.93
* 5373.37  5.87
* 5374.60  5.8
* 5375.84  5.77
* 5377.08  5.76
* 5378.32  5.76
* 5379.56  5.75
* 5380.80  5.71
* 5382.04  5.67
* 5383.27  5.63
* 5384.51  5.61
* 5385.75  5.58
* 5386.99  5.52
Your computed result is 3.69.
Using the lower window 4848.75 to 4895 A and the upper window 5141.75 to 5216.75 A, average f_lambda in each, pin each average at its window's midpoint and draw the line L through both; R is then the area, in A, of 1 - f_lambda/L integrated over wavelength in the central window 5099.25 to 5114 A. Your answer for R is -2.5 A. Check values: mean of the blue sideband 3.95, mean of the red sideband 4.92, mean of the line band 5.47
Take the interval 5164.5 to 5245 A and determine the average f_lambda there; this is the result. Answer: 5.02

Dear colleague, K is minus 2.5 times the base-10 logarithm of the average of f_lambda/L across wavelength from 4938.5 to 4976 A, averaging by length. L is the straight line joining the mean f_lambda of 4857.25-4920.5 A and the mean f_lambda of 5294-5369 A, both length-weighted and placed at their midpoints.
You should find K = 0.226 mag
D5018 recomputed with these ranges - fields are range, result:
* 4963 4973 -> 2.38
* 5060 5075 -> 5.79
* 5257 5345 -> 5.54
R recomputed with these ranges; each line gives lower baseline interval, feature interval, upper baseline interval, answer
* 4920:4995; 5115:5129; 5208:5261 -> -0.99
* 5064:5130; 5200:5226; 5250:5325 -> 0.99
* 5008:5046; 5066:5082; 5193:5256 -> -4.41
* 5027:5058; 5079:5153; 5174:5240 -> -1.92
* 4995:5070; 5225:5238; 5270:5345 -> -0.64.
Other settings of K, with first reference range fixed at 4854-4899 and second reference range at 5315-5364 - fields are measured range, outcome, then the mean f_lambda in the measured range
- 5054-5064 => -0.15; 5.36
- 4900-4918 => 0.17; 3.52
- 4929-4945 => -0.08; 4.52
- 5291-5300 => -0.06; 5.81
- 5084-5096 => -0.12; 5.3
